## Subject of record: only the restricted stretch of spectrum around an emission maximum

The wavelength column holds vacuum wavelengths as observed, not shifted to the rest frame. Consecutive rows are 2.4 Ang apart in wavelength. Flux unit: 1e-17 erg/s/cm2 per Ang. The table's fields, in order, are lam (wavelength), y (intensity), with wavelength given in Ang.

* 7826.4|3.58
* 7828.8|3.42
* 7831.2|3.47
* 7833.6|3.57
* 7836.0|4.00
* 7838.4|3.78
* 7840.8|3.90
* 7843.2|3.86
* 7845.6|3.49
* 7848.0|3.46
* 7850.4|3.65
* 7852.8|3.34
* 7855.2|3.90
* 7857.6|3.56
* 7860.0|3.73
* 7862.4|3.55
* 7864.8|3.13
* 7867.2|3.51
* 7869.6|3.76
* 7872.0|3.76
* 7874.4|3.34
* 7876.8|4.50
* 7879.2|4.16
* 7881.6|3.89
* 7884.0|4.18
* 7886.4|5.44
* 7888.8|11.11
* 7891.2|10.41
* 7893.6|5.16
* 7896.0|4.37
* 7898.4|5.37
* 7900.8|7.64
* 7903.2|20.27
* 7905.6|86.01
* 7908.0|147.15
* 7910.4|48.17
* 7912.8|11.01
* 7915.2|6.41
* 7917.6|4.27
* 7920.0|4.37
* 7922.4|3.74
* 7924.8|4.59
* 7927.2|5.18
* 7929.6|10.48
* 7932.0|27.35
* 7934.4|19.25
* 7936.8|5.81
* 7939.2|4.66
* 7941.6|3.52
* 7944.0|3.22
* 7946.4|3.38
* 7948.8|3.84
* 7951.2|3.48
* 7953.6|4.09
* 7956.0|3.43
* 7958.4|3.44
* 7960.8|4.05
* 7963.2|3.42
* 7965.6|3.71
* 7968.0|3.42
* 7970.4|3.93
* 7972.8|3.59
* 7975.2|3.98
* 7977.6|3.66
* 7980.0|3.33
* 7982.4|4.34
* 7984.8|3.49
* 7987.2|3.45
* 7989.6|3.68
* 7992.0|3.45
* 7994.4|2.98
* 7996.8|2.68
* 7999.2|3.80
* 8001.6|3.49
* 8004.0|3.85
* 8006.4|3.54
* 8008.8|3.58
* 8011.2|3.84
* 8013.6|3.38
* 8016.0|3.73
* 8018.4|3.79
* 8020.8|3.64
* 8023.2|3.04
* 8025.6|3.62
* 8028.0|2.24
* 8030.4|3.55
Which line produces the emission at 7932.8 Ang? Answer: [N II] 6583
